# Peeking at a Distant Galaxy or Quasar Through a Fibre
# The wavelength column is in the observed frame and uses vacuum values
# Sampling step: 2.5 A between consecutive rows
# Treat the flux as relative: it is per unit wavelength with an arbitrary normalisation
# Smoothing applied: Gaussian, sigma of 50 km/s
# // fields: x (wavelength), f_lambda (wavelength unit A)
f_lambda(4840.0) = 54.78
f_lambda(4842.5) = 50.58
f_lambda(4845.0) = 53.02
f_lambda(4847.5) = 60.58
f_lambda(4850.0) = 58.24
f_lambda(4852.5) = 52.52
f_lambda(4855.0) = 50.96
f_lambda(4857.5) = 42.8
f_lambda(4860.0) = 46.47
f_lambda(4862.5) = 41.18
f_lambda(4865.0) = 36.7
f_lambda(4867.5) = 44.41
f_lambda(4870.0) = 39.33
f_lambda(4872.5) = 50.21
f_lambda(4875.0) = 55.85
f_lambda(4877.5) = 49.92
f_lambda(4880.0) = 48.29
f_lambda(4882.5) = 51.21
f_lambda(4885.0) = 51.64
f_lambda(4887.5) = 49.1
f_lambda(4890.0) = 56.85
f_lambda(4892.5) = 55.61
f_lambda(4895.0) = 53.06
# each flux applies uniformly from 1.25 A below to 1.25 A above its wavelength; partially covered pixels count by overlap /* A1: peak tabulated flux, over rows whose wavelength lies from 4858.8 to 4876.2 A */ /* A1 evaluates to 55.85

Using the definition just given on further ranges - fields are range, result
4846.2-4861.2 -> 60.58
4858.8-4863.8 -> 46.47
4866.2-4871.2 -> 44.41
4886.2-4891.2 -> 56.85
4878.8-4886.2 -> 51.64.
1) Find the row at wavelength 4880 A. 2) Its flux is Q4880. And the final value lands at 48.29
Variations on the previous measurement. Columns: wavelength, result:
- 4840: 54.78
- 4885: 51.64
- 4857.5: 42.8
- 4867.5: 44.41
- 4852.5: 52.52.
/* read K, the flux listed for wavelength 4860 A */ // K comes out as 46.47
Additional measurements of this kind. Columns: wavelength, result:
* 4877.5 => 49.92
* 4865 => 36.7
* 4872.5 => 50.21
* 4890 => 56.85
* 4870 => 39.33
